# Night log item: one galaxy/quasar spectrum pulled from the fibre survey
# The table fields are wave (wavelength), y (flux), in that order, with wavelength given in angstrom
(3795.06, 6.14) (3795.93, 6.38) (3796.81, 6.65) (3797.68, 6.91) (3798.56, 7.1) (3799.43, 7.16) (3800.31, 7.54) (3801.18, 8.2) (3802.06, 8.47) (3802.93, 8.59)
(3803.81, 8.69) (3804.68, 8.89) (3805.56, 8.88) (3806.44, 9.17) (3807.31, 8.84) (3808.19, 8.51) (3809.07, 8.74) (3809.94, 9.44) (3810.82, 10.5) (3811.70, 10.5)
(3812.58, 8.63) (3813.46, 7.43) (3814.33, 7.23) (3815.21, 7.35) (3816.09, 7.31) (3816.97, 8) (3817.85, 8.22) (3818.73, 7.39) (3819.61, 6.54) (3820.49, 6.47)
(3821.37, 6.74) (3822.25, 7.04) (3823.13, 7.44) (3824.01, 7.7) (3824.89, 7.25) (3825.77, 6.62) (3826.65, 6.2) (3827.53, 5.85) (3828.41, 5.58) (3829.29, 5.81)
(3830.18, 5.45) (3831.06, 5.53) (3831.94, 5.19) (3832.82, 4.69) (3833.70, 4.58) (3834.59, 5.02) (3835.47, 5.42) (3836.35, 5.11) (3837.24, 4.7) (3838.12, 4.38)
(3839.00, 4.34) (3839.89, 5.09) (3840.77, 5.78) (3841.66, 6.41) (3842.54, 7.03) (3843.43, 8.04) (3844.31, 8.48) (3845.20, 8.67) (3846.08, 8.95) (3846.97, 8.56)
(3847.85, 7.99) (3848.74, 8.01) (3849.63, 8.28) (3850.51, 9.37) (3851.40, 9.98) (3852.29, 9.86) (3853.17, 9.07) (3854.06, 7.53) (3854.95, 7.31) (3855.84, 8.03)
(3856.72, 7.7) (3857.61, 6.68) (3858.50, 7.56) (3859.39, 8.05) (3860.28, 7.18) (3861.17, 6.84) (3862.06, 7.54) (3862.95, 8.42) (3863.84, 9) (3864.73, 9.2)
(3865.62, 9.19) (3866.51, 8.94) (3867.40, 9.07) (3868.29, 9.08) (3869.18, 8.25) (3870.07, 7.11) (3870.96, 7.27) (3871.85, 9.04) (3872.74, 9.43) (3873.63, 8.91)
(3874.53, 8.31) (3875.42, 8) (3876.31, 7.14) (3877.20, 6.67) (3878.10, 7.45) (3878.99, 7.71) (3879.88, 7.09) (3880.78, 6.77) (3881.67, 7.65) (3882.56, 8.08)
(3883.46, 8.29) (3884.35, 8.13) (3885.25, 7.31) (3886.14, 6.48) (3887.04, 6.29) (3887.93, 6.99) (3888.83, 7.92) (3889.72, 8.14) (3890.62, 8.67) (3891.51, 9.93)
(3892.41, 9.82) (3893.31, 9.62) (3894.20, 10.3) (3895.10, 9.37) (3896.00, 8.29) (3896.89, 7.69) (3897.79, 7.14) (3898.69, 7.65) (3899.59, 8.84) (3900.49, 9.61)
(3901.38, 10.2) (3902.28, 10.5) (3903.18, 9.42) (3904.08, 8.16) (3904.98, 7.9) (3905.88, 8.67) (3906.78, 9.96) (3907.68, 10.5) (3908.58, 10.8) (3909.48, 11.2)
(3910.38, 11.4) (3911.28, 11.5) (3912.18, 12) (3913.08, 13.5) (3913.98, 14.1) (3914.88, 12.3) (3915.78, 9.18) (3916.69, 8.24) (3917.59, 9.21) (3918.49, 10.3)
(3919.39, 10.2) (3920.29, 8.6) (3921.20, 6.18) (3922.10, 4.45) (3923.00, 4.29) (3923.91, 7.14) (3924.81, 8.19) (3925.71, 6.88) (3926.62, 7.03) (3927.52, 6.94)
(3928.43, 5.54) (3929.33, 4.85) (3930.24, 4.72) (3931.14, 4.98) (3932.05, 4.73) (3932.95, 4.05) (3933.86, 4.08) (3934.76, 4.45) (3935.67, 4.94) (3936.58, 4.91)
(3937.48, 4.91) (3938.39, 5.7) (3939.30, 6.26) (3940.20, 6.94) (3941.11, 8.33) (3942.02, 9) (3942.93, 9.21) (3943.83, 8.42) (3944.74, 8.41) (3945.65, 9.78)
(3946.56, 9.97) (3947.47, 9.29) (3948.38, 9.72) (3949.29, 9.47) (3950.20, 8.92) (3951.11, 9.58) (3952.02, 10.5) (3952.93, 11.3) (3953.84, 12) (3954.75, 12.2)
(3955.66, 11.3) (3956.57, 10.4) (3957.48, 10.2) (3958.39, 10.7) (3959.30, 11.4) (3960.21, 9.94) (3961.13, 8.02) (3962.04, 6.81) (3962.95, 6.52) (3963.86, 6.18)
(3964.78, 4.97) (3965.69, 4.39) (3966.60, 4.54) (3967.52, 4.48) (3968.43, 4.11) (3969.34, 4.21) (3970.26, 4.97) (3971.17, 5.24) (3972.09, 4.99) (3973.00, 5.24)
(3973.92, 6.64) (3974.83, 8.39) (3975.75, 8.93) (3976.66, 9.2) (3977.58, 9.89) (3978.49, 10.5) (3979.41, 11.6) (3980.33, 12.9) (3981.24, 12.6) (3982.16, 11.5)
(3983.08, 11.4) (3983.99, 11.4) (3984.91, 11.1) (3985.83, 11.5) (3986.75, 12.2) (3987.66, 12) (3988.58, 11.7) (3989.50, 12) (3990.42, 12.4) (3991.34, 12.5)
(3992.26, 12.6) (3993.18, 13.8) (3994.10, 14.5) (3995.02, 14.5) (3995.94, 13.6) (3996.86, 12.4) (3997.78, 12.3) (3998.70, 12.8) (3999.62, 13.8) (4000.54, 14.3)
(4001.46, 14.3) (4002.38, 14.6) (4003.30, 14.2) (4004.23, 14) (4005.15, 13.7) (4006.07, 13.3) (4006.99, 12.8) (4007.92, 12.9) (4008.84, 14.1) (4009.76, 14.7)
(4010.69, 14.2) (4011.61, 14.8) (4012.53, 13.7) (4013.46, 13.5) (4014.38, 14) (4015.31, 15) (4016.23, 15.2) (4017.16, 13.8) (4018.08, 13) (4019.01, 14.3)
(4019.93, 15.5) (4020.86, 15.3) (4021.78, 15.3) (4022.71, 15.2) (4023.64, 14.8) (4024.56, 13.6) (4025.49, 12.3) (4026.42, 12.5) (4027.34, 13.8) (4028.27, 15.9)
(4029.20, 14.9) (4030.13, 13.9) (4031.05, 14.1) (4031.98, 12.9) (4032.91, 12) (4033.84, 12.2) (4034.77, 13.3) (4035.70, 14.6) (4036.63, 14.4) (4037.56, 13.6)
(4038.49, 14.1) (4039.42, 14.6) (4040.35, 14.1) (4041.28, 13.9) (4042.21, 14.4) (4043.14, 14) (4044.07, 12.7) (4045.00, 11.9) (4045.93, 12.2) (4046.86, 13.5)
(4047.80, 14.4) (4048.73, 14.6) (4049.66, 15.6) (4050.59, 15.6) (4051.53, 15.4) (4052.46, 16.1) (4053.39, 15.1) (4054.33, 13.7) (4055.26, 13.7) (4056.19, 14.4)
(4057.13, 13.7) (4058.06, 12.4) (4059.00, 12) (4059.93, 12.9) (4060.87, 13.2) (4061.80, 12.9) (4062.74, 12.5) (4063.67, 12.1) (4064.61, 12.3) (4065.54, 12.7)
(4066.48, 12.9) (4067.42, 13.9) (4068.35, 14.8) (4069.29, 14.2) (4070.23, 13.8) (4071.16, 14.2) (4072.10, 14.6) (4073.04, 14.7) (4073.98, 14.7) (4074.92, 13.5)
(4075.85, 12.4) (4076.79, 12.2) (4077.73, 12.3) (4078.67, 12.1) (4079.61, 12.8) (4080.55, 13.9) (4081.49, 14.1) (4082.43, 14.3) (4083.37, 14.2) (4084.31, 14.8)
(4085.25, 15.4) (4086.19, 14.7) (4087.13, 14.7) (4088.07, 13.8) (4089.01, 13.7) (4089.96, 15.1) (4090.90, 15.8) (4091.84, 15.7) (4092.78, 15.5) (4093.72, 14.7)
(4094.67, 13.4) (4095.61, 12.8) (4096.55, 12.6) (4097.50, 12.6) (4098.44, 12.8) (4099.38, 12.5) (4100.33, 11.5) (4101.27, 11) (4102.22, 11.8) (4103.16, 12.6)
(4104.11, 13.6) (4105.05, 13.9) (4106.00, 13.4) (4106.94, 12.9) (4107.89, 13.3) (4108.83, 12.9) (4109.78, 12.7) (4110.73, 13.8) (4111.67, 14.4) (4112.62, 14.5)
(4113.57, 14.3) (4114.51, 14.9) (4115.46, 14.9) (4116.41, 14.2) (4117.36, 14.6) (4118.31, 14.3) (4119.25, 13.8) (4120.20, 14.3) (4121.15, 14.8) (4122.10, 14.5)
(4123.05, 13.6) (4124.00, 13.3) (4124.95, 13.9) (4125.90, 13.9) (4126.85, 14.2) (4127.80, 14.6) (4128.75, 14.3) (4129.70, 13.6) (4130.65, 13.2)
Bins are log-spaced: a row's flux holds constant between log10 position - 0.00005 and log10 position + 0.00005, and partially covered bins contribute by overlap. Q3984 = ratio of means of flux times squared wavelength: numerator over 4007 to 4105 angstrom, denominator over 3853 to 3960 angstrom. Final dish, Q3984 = 1.8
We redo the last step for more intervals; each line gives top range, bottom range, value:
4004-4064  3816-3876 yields 2.08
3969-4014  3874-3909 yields 1.47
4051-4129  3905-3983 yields 1.79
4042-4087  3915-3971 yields 1.94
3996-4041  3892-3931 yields 1.66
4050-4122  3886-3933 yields 1.76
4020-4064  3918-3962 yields 1.84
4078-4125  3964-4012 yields 1.33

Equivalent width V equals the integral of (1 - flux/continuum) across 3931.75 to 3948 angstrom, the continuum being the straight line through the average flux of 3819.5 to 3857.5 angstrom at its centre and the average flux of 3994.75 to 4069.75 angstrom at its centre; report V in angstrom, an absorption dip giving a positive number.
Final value 5.6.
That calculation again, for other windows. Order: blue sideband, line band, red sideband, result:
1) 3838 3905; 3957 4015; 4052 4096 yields 3.1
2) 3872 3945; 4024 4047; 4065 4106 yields -2.9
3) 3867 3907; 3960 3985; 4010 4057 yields 8.4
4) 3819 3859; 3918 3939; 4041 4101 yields 7.7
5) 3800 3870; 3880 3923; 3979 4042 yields 3.4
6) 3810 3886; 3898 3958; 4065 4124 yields 5.8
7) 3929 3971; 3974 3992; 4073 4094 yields -4.0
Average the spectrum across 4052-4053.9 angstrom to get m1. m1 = 15.5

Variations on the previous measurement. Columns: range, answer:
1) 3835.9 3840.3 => 4.72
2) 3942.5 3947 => 9.16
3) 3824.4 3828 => 6.5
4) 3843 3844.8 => 8.27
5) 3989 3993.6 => 12.6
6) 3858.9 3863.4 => 7.6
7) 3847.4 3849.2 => 8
